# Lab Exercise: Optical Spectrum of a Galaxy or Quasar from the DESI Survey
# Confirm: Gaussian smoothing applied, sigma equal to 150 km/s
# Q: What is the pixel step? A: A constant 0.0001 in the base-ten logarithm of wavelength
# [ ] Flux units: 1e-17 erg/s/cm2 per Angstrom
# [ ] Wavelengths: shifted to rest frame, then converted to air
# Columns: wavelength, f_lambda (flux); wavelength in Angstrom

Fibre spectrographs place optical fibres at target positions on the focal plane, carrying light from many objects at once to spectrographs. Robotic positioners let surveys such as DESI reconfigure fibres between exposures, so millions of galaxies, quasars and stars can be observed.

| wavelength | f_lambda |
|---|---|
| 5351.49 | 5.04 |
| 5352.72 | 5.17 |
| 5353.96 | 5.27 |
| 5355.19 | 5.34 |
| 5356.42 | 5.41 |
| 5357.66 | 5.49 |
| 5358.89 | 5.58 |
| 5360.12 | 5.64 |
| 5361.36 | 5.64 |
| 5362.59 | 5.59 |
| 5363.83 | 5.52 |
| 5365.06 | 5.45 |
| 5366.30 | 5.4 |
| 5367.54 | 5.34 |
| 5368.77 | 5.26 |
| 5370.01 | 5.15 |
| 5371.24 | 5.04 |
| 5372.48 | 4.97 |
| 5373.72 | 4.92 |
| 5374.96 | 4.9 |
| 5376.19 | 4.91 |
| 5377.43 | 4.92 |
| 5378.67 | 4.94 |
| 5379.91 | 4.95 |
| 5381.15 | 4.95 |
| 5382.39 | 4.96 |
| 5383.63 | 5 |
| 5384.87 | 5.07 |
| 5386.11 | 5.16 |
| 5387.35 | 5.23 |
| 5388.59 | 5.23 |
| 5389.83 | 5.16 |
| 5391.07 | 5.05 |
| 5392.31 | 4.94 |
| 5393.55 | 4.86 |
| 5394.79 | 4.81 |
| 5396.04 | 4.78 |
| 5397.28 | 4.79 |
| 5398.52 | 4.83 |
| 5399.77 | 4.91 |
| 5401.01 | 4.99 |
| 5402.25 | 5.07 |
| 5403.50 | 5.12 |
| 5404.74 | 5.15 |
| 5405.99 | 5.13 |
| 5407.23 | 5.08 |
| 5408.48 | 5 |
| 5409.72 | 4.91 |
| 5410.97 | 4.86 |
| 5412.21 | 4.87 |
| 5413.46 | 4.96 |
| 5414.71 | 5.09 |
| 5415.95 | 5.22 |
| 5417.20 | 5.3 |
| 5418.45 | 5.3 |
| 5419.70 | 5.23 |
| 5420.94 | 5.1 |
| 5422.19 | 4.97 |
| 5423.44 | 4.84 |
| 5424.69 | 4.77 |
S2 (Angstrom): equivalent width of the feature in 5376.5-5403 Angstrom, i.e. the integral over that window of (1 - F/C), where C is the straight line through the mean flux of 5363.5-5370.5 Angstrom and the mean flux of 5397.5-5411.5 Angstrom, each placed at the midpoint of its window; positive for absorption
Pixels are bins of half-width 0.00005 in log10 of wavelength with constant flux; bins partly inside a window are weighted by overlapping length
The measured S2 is 0.8 Angstrom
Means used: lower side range 5.35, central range 4.98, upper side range 5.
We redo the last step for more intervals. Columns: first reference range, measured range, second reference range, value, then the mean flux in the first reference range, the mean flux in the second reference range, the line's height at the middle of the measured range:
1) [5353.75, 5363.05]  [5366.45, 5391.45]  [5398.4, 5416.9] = 1.1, 5.51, 5.02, 5.3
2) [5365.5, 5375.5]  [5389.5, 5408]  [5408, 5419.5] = 0.4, 5.13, 5.06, 5.09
